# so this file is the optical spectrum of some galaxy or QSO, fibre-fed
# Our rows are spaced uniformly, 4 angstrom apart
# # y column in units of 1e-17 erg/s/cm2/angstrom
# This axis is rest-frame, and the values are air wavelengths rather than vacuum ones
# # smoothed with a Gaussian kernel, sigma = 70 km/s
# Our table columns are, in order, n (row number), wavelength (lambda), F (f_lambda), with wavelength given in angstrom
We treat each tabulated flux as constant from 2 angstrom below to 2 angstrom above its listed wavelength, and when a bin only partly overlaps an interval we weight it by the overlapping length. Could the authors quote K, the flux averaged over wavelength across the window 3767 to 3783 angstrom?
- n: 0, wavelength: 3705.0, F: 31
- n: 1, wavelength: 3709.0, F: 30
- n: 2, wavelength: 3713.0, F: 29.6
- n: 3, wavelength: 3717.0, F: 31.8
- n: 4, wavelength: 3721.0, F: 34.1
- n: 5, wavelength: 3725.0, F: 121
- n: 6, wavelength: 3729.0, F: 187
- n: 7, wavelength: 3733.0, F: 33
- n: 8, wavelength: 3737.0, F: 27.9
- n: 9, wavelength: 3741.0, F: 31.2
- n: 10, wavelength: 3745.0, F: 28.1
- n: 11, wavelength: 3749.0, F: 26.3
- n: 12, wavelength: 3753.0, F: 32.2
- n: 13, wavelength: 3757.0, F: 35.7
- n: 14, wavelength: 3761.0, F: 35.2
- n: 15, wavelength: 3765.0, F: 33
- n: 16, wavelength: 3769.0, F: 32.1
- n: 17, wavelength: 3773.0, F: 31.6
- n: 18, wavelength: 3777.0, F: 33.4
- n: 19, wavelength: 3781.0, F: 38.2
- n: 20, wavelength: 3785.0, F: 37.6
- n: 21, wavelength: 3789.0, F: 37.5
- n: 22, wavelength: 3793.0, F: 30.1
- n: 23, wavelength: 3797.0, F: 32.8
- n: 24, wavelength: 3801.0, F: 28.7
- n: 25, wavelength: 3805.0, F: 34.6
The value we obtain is 33.8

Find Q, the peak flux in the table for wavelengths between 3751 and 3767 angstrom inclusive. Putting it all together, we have 35.7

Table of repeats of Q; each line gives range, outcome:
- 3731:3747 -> 33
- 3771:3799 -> 38.2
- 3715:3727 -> 121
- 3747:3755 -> 32.2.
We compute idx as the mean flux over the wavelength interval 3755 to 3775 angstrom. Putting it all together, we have 33.5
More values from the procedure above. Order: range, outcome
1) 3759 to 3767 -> 34.1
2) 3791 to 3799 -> 31.4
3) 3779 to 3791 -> 37.8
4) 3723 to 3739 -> 92.2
